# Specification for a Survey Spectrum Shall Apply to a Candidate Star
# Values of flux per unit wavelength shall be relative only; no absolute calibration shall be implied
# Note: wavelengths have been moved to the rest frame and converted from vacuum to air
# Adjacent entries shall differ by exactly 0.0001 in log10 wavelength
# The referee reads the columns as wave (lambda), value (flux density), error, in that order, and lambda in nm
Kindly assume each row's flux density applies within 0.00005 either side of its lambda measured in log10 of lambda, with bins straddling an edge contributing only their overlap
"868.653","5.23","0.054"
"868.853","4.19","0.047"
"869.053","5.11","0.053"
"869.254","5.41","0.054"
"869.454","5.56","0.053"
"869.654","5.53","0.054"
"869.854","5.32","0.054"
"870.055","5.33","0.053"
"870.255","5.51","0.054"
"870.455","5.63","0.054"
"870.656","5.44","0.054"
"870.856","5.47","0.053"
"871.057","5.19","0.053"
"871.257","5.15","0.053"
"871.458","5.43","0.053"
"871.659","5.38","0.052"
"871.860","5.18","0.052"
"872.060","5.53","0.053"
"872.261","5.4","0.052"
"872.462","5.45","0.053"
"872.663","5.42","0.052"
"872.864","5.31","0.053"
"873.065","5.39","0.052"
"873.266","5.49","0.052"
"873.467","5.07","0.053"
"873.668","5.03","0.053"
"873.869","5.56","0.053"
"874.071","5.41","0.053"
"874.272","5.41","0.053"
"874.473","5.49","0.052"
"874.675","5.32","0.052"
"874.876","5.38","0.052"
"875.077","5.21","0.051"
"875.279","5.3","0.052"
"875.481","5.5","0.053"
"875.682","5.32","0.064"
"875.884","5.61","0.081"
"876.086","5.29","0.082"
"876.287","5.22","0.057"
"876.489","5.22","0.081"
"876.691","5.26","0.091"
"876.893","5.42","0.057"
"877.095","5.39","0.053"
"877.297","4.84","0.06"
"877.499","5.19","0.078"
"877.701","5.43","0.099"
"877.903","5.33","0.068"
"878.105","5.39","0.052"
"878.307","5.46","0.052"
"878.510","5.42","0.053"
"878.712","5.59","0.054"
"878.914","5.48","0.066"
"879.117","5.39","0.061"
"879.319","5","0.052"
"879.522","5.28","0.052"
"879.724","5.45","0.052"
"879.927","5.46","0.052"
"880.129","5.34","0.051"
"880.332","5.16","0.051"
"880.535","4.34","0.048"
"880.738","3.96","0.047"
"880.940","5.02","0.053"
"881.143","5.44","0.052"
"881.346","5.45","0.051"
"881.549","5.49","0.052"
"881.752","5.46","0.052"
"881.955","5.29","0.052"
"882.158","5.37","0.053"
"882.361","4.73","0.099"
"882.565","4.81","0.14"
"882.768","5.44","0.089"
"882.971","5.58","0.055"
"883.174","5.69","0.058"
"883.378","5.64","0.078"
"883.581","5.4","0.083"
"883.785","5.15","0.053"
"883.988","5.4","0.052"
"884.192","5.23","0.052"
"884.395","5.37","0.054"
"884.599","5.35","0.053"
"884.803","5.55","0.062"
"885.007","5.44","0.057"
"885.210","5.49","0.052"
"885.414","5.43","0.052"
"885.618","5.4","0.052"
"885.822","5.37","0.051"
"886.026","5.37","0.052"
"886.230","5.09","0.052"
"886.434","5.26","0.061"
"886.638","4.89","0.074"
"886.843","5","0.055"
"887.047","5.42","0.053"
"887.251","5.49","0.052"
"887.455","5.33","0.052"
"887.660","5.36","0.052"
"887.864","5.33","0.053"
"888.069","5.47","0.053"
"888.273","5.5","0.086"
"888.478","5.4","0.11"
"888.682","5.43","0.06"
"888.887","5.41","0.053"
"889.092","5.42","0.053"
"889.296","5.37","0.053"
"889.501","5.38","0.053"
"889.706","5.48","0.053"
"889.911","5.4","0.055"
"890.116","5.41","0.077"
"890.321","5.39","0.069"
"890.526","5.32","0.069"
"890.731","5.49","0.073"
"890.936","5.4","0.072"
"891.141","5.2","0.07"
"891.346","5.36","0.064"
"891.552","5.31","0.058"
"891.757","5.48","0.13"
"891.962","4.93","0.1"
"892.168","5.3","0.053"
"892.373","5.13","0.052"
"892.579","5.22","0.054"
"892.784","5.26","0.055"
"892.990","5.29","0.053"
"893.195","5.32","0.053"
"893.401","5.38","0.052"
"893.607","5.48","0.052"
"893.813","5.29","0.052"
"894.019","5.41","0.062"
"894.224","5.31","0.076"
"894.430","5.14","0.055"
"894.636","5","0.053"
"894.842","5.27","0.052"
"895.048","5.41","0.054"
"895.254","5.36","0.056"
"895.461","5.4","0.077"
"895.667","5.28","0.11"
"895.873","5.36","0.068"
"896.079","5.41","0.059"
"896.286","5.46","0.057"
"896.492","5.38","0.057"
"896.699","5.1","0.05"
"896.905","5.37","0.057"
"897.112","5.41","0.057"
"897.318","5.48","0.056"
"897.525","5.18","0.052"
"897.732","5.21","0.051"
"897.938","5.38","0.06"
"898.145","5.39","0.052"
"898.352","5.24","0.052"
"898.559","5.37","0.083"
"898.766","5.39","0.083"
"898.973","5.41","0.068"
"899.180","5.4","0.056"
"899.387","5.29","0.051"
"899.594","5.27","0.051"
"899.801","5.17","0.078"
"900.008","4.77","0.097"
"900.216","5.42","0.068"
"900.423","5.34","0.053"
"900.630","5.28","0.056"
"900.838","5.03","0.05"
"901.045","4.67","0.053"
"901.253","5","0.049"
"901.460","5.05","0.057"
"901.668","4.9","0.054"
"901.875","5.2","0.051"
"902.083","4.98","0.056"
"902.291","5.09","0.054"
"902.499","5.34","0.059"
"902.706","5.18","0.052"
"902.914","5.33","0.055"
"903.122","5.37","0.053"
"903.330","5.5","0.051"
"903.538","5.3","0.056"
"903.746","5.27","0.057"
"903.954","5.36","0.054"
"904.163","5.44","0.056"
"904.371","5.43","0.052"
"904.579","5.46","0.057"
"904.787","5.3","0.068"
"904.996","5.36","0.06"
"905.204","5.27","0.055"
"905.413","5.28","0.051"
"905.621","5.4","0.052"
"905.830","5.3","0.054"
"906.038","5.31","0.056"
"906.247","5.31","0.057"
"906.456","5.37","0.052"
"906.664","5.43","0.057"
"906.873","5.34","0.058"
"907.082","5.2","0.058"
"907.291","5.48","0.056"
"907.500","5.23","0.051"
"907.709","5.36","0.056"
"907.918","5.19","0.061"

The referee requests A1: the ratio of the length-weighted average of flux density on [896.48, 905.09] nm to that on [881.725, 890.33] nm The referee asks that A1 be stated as 1.0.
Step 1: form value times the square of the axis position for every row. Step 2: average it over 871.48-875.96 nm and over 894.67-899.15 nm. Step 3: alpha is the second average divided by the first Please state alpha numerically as 1.05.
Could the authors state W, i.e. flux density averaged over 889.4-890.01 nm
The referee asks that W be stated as 5.42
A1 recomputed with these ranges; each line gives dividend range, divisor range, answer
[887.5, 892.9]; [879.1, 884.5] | 1.02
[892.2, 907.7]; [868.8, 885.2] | 0.99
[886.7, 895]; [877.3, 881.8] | 1.02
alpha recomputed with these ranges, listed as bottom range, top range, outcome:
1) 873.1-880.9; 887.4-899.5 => 1.05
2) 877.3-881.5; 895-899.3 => 1.07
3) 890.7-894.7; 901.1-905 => 1.02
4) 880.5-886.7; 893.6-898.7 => 1.04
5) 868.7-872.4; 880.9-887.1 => 1.03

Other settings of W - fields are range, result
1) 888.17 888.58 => 5.46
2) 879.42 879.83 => 5.36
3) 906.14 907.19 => 5.33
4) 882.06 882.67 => 4.97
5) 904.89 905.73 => 5.32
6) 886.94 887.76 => 5.4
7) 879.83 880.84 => 4.85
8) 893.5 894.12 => 5.39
